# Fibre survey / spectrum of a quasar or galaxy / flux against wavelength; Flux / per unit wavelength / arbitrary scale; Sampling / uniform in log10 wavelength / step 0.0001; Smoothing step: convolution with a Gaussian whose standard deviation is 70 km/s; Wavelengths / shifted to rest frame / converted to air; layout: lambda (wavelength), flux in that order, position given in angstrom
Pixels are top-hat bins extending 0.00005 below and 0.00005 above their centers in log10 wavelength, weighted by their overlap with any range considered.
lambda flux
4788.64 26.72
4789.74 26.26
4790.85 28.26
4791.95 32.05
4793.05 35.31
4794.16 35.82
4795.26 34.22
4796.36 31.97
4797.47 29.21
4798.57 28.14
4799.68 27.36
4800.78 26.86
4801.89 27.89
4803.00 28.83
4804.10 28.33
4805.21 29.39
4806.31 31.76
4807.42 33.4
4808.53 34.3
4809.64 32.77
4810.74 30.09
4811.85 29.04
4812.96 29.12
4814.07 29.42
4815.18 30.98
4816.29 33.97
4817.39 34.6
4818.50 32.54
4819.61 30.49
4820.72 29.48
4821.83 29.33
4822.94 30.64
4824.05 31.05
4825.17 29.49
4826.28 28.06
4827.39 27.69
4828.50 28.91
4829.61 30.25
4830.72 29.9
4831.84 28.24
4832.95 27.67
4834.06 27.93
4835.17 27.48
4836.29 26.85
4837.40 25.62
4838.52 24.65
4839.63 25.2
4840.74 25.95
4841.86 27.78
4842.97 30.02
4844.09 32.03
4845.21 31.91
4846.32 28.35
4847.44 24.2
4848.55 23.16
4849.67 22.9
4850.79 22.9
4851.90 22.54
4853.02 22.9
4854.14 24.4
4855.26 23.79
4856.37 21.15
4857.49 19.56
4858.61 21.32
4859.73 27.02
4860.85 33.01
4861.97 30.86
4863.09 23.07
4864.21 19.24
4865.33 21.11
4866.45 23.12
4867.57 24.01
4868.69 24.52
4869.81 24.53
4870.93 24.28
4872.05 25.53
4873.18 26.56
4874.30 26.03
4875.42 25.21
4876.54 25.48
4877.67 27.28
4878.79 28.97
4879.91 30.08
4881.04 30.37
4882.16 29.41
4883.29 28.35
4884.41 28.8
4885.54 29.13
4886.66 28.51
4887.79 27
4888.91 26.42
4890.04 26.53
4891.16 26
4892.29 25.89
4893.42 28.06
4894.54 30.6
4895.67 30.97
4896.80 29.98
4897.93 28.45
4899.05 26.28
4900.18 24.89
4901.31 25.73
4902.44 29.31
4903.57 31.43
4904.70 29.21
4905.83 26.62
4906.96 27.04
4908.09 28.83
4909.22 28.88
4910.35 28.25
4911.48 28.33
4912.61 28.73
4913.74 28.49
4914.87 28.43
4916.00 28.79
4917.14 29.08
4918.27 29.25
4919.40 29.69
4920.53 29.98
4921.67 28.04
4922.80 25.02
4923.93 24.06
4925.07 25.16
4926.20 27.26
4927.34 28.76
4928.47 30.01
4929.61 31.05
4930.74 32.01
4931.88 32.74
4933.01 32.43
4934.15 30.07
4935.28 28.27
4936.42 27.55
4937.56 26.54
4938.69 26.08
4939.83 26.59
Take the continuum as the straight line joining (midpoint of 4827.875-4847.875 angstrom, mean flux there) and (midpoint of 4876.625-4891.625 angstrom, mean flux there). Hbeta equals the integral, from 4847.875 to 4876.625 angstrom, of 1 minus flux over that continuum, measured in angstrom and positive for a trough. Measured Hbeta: 4.02 angstrom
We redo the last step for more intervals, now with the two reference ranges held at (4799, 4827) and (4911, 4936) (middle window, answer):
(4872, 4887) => 0.8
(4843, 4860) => 2.9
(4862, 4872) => 2.1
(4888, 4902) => 0.9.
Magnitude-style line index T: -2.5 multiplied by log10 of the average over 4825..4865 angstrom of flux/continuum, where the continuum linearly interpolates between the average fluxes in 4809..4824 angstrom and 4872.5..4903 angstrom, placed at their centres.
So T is 0.14 mag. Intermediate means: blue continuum 31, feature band 26.2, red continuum 27.8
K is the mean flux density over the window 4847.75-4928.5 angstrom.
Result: 26.7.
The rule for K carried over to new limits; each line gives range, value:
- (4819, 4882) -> 26.5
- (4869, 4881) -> 26.5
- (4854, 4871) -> 24.1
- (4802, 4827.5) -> 30.6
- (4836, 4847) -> 27.8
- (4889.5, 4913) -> 28.1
